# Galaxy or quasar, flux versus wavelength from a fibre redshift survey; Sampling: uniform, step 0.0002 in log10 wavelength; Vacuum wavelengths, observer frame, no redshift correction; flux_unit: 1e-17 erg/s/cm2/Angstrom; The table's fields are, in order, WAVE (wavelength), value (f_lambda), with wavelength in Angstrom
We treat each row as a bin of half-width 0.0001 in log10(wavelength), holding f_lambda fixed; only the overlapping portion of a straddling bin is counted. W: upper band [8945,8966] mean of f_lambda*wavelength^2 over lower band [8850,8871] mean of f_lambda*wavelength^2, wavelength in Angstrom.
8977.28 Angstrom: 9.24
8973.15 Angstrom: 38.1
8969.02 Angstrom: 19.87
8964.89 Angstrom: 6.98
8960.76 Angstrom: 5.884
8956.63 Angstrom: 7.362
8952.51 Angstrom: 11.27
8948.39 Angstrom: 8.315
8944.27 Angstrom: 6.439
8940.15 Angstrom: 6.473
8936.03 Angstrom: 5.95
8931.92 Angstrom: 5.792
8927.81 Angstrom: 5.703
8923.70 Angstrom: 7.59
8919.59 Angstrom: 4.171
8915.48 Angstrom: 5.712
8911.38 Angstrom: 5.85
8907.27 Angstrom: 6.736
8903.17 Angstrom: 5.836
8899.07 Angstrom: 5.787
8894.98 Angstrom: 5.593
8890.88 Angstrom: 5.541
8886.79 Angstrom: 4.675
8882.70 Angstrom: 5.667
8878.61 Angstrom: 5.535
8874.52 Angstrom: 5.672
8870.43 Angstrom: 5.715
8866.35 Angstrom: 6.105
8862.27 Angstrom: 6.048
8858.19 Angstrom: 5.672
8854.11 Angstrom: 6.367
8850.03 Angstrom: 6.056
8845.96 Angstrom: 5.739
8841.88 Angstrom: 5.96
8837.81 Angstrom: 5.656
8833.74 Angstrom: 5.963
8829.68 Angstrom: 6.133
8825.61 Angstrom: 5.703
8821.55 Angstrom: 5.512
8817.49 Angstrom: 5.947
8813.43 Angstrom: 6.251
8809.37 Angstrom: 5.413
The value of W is 1.3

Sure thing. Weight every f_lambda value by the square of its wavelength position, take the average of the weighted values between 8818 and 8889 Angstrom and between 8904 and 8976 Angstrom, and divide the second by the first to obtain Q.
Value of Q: 1.6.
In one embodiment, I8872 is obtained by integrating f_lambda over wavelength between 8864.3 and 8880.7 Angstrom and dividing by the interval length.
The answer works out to 5.76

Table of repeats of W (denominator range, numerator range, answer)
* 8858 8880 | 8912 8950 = 1.08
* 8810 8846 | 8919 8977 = 1.78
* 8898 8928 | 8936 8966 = 1.26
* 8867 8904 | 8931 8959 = 1.35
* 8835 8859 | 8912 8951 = 1.08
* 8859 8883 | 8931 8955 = 1.31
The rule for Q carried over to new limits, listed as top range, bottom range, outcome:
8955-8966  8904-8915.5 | 1.10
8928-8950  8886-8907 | 1.16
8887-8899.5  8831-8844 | 0.95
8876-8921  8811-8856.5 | 0.95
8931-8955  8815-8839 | 1.31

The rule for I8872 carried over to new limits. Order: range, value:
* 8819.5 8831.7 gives 5.78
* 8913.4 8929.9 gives 5.8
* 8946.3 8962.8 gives 8.21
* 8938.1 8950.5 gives 7.09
